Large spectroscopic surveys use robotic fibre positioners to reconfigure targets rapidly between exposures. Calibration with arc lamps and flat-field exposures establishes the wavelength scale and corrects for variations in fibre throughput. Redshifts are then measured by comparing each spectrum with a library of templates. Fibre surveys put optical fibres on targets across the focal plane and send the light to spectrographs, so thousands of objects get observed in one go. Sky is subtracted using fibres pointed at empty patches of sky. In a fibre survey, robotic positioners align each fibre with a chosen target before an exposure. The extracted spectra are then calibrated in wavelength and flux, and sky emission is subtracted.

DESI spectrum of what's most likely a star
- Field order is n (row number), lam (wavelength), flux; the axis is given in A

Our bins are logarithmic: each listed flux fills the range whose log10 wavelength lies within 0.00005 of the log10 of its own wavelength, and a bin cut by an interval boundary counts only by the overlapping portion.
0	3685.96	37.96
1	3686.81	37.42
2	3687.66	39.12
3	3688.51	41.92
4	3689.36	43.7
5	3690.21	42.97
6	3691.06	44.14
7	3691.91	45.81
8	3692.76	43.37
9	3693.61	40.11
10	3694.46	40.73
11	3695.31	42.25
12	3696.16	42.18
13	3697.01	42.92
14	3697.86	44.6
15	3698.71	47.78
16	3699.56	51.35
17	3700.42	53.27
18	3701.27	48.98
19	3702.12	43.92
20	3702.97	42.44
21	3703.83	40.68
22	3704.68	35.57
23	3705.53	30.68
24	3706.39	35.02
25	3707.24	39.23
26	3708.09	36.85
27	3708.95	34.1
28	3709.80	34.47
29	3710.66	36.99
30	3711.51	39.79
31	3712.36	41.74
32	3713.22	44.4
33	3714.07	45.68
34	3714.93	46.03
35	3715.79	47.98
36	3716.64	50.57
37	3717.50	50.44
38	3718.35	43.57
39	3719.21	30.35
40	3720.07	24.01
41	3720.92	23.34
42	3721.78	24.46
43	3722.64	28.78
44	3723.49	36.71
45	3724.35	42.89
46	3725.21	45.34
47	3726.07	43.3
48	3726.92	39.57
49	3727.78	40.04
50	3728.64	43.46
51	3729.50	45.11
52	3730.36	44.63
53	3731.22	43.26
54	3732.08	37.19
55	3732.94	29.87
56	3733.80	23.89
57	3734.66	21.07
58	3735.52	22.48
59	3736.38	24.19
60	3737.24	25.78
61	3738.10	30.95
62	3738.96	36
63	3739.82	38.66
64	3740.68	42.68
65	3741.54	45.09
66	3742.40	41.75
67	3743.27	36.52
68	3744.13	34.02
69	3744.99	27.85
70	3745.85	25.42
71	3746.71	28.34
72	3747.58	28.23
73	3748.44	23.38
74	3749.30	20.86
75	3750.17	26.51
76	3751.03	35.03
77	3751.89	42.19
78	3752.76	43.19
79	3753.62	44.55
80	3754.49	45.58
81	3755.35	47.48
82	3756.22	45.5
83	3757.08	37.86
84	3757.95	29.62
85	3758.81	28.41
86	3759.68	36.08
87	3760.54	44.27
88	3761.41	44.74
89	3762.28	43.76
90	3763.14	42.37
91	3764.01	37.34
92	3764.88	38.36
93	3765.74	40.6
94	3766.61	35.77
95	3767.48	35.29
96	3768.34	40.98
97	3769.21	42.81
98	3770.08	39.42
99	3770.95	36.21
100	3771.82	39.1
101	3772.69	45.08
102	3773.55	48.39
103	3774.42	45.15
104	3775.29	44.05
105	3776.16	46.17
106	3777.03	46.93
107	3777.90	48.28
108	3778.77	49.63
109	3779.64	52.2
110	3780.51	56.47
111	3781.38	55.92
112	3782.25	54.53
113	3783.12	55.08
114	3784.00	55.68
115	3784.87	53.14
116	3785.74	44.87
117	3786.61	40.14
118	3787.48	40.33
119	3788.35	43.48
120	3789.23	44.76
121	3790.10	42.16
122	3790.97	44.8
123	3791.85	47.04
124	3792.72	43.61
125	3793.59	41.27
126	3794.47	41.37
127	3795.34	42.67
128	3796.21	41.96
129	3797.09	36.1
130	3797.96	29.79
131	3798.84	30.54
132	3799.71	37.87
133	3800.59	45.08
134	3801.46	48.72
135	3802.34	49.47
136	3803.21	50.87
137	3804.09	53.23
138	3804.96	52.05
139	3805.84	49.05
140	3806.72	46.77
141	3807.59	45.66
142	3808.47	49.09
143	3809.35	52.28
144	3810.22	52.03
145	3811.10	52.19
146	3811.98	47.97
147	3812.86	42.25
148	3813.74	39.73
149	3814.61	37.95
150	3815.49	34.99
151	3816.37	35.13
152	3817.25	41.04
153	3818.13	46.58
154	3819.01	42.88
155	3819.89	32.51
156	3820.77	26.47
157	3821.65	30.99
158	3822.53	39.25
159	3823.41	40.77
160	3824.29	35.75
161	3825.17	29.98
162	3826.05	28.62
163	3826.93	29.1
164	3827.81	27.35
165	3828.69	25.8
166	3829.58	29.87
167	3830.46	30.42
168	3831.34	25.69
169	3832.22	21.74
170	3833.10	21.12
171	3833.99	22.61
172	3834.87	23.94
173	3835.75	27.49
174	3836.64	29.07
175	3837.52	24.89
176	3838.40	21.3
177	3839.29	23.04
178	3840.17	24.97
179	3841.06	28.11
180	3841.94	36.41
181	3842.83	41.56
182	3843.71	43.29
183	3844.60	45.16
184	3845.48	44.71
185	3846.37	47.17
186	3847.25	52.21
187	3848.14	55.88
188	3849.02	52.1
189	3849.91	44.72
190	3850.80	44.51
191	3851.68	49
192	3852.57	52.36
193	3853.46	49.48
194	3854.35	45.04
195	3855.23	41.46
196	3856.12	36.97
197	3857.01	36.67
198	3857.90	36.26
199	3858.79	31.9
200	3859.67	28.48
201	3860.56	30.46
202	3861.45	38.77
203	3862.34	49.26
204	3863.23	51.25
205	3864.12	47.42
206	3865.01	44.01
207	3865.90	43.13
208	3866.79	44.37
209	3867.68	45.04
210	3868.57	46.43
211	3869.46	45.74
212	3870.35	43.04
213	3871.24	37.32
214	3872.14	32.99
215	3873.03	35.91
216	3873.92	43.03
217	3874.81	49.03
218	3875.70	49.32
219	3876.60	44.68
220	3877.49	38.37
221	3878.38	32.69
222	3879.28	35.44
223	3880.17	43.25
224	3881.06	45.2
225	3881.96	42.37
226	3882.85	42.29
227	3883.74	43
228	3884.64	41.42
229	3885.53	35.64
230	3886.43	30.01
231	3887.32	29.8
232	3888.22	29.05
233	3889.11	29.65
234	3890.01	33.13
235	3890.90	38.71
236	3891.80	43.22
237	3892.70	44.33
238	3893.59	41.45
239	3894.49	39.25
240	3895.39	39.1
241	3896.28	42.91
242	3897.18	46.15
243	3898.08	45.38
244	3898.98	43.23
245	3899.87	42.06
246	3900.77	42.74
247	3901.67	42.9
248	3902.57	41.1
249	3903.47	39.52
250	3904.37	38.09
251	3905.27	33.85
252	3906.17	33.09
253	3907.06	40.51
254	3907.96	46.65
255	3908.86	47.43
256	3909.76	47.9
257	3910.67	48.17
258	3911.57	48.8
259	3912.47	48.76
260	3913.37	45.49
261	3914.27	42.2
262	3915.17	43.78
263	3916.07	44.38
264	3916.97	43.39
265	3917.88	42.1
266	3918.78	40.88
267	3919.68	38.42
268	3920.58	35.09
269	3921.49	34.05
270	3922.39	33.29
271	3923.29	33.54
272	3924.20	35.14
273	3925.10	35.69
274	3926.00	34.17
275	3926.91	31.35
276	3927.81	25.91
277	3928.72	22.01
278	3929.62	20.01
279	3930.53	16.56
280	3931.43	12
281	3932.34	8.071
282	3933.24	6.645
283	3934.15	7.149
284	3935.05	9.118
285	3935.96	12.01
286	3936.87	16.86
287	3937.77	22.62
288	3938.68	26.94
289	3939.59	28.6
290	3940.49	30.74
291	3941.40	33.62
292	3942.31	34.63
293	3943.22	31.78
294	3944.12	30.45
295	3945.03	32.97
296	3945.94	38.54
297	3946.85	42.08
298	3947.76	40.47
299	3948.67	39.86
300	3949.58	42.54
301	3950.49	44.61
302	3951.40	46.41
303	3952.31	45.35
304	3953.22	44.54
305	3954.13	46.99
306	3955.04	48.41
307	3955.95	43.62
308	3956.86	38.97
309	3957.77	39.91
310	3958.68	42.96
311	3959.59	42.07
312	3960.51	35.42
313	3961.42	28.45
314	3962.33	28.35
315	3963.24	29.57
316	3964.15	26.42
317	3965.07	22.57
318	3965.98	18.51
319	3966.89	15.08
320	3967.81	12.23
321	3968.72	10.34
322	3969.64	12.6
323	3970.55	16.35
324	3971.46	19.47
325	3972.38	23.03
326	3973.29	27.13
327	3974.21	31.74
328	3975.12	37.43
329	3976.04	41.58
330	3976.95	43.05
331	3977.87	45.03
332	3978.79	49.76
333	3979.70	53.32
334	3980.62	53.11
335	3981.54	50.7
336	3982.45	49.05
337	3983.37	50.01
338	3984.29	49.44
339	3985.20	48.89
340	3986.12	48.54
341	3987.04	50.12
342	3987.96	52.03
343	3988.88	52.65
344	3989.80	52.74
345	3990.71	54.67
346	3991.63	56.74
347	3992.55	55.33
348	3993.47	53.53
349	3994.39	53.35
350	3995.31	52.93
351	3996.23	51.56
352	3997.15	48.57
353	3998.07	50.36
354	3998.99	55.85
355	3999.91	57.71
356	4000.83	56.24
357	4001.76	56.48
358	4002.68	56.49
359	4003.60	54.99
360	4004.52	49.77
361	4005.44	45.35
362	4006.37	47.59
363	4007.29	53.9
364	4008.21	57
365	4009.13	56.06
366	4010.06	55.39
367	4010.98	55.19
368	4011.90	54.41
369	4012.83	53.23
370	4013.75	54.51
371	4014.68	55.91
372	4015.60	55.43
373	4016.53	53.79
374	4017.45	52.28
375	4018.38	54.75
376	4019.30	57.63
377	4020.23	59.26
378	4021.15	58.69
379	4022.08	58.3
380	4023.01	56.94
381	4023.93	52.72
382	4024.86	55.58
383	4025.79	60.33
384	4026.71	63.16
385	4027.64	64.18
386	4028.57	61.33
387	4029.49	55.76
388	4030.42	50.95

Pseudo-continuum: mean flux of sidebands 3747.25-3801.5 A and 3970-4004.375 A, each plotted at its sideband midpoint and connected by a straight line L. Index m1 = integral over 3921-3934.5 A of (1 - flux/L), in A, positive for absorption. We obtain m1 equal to 6.48 A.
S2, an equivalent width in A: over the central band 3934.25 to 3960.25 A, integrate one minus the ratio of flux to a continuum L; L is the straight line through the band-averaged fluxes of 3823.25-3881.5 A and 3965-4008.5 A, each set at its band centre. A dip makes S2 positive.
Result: 4.3 A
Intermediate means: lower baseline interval 37.9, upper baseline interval 44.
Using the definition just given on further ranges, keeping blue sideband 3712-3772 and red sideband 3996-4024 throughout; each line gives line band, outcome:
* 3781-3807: -3.22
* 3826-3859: 6.02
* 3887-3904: 2.63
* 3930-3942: 7.66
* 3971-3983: 2.74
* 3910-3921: 1.08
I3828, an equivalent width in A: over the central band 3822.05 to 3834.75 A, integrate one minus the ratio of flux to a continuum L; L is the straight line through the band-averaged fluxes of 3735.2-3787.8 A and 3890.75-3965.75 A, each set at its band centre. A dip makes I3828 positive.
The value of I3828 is 3.07 A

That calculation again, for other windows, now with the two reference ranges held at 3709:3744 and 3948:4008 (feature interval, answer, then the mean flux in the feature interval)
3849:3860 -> -0.6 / 42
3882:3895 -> 1.1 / 37.4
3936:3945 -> 3.0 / 27.9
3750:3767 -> -0.8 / 39.7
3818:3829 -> 1.7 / 33.3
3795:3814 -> -3.1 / 45.3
